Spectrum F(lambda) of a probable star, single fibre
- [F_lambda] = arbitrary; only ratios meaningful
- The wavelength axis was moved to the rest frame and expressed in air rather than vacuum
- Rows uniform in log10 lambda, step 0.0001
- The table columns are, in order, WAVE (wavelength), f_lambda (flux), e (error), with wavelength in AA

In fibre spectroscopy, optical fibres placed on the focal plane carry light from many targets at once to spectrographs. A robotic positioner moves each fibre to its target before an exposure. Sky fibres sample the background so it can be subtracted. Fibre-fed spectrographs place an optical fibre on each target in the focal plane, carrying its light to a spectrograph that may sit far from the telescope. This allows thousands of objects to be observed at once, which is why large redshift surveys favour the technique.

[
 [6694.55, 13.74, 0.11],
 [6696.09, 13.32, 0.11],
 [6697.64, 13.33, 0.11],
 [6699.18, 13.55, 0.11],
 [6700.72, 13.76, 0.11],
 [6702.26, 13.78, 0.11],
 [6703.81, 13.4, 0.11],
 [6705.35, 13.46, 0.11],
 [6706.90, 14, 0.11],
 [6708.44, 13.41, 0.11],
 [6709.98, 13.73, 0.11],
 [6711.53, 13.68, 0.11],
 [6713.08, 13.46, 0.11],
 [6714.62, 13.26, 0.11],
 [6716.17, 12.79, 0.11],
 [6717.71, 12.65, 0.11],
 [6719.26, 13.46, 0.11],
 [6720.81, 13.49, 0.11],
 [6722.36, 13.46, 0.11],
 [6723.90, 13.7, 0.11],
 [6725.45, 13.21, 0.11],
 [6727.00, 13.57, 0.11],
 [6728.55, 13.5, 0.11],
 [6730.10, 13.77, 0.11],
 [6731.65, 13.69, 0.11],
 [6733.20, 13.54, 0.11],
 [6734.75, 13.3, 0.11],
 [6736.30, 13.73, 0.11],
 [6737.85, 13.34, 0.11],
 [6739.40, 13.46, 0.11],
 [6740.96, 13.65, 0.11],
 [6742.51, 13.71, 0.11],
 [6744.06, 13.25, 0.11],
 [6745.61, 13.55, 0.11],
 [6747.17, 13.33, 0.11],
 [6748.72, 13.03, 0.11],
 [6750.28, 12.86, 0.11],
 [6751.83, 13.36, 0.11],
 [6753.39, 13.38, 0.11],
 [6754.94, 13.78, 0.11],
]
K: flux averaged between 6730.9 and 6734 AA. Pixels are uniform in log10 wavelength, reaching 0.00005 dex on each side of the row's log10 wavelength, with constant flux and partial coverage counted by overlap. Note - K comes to 13.6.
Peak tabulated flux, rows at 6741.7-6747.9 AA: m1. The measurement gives 13.71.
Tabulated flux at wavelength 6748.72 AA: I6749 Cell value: 13.03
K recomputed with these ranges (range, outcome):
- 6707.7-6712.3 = 13.6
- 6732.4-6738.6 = 13.5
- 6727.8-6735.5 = 13.6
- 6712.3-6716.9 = 13.2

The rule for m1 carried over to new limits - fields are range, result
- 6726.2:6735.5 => 13.77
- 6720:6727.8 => 13.7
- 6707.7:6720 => 13.73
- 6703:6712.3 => 14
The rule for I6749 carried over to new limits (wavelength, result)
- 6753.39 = 13.38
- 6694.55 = 13.74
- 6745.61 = 13.55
